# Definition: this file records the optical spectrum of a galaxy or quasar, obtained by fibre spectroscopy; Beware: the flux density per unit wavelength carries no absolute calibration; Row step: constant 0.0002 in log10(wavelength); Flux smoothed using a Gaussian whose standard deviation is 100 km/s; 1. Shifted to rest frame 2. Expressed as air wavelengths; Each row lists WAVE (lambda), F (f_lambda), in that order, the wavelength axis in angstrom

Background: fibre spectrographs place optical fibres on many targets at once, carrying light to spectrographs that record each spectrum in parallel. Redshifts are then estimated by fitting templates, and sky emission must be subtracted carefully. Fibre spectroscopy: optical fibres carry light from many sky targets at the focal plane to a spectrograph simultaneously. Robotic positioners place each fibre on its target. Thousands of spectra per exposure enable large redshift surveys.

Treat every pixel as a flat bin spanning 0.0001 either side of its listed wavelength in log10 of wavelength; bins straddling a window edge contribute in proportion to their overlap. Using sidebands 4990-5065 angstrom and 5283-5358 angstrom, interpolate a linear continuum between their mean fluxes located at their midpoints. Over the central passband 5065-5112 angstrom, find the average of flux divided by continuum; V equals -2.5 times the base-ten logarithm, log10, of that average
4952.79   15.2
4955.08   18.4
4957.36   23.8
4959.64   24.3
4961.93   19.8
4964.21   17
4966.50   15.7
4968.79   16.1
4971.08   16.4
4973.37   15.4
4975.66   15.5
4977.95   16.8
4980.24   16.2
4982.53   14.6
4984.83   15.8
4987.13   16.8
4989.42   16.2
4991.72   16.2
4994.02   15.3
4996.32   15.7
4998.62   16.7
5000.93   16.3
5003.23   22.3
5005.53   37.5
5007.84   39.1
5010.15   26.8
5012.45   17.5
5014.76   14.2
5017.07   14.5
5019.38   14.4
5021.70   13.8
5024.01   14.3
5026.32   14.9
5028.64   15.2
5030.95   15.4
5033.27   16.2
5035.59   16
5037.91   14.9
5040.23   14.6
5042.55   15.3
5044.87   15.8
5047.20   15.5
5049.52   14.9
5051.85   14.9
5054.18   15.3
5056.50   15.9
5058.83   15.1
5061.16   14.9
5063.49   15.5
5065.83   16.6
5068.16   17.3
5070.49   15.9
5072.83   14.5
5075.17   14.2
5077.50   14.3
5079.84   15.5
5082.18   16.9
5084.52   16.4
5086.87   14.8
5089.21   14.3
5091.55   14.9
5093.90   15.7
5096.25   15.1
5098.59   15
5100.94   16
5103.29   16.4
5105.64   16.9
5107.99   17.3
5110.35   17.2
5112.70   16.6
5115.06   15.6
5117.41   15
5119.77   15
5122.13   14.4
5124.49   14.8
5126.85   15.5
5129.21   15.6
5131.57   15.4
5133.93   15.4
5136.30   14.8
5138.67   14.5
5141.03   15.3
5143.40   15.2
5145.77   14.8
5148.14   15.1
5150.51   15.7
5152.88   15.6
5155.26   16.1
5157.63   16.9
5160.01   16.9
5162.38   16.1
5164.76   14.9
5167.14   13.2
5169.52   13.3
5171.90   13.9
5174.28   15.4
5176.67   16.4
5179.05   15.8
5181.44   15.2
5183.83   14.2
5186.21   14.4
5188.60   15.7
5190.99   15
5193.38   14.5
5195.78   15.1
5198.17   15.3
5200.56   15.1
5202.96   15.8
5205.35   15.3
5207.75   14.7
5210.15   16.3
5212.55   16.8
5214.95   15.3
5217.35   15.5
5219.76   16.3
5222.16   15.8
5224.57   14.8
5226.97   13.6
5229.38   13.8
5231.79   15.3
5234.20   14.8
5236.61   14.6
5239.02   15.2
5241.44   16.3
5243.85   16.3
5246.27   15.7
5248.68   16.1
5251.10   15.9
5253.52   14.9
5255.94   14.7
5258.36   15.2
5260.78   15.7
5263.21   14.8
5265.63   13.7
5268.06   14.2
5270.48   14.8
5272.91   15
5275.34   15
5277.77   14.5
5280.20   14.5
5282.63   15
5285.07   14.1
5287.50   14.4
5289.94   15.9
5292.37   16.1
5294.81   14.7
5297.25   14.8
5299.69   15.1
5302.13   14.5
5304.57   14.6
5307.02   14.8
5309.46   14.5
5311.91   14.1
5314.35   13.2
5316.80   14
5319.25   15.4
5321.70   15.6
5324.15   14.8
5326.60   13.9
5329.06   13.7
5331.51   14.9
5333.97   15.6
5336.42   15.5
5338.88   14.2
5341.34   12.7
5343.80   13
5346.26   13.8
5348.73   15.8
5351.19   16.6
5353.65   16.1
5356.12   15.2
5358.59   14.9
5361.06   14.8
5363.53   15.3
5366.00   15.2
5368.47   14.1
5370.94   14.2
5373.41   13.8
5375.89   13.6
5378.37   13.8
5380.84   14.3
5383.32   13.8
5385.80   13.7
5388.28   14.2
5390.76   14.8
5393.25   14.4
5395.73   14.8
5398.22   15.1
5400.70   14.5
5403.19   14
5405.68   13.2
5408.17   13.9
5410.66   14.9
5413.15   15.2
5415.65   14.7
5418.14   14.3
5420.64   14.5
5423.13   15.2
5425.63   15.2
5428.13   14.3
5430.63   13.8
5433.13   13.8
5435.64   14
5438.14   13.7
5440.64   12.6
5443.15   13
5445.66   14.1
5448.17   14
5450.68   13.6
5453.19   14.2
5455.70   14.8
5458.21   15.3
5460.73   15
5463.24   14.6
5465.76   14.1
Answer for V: 0.07 mag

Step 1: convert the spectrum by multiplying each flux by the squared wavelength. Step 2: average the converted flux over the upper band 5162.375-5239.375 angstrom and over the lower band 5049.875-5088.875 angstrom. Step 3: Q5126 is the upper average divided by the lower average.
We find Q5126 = 1.0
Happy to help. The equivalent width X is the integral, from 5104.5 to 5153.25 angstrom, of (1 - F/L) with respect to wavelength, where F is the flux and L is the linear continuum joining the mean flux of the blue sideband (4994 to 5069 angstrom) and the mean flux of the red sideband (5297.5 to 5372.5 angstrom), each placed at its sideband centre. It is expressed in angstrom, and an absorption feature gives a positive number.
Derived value 3.0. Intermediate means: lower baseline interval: 17.4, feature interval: 15.5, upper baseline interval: 14.7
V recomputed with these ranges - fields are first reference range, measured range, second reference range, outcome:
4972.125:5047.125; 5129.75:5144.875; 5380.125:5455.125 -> 0.092 mag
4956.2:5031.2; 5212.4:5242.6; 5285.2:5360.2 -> 0.040 mag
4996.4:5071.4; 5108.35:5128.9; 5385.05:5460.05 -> 0.076 mag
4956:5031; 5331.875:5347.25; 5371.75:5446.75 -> 0.050 mag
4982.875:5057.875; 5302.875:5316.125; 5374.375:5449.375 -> 0.058 mag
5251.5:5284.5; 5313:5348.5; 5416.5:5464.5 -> 0.017 mag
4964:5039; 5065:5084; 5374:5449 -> 0.087 mag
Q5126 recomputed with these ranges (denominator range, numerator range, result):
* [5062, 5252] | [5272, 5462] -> 1.02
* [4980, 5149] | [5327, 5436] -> 1.00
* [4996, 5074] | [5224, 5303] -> 0.95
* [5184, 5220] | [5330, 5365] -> 1.02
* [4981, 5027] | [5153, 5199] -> 0.87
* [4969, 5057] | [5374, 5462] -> 0.97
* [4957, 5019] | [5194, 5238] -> 0.88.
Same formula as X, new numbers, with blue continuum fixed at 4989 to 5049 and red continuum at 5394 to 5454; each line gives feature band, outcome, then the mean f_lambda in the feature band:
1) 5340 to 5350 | 0.7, 13.8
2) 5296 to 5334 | 1.5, 14.6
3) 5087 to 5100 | 1.6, 15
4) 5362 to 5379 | 0.4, 14.3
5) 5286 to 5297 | 0.1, 15.2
